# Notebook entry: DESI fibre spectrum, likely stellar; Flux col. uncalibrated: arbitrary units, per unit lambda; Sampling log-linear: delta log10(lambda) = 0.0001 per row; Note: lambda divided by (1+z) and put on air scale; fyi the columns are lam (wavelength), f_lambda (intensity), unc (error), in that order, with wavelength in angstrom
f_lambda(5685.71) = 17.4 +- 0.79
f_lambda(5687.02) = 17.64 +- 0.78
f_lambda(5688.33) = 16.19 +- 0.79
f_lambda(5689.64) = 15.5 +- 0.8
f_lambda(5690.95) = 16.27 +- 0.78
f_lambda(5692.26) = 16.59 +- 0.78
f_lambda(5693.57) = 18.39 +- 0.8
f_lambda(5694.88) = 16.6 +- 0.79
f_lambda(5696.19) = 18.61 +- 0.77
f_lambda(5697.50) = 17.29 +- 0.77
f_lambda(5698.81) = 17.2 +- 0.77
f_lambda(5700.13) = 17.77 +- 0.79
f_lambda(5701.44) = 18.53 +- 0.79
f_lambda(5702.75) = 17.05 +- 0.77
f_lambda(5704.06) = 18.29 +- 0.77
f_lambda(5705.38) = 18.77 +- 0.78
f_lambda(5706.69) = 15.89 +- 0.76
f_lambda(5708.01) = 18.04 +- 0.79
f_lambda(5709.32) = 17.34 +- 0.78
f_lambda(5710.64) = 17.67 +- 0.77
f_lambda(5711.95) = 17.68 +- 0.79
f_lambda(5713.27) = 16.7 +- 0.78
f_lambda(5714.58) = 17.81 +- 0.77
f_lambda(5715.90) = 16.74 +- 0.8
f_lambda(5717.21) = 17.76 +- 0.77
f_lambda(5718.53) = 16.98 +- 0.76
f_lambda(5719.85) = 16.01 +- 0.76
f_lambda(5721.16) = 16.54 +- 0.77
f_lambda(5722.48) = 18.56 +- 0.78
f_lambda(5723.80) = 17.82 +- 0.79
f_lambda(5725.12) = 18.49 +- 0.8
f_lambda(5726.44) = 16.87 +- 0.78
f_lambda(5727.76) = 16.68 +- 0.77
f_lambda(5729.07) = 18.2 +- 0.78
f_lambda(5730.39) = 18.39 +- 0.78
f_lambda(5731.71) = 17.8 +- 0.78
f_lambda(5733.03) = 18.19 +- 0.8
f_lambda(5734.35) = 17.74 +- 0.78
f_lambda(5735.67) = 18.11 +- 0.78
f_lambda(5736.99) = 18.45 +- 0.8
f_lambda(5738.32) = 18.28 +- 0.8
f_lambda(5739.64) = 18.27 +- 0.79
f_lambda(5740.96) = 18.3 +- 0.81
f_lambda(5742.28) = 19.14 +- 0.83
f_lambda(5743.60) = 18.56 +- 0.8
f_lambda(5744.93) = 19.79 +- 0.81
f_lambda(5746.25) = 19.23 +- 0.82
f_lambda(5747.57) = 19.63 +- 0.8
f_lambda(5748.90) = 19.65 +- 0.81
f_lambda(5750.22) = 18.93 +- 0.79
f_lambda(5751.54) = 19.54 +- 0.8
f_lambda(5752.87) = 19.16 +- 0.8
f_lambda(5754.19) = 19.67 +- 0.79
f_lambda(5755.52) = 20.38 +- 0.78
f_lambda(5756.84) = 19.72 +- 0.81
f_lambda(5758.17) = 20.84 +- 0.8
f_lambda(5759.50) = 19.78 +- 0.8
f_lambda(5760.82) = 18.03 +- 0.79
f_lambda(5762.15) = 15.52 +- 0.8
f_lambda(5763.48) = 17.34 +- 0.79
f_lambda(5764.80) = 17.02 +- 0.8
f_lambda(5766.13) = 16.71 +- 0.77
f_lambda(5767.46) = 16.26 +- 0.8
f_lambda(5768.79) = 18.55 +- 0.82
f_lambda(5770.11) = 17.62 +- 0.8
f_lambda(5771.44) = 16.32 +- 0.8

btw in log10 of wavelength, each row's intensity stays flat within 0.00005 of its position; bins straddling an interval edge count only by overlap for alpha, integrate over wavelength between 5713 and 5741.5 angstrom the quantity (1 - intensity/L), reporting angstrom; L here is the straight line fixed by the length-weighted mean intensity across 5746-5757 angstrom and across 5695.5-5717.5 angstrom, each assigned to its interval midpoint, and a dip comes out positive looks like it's 1.3 angstrom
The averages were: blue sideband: 17.6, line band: 17.7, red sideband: 19.6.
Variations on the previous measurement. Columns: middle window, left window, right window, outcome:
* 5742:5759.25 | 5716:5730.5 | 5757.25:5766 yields -1.6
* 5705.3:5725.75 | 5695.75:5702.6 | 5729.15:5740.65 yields 0.7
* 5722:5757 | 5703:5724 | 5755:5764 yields -0.9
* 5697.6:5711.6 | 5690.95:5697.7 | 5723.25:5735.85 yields -0.1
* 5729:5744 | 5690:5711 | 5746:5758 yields 0.5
